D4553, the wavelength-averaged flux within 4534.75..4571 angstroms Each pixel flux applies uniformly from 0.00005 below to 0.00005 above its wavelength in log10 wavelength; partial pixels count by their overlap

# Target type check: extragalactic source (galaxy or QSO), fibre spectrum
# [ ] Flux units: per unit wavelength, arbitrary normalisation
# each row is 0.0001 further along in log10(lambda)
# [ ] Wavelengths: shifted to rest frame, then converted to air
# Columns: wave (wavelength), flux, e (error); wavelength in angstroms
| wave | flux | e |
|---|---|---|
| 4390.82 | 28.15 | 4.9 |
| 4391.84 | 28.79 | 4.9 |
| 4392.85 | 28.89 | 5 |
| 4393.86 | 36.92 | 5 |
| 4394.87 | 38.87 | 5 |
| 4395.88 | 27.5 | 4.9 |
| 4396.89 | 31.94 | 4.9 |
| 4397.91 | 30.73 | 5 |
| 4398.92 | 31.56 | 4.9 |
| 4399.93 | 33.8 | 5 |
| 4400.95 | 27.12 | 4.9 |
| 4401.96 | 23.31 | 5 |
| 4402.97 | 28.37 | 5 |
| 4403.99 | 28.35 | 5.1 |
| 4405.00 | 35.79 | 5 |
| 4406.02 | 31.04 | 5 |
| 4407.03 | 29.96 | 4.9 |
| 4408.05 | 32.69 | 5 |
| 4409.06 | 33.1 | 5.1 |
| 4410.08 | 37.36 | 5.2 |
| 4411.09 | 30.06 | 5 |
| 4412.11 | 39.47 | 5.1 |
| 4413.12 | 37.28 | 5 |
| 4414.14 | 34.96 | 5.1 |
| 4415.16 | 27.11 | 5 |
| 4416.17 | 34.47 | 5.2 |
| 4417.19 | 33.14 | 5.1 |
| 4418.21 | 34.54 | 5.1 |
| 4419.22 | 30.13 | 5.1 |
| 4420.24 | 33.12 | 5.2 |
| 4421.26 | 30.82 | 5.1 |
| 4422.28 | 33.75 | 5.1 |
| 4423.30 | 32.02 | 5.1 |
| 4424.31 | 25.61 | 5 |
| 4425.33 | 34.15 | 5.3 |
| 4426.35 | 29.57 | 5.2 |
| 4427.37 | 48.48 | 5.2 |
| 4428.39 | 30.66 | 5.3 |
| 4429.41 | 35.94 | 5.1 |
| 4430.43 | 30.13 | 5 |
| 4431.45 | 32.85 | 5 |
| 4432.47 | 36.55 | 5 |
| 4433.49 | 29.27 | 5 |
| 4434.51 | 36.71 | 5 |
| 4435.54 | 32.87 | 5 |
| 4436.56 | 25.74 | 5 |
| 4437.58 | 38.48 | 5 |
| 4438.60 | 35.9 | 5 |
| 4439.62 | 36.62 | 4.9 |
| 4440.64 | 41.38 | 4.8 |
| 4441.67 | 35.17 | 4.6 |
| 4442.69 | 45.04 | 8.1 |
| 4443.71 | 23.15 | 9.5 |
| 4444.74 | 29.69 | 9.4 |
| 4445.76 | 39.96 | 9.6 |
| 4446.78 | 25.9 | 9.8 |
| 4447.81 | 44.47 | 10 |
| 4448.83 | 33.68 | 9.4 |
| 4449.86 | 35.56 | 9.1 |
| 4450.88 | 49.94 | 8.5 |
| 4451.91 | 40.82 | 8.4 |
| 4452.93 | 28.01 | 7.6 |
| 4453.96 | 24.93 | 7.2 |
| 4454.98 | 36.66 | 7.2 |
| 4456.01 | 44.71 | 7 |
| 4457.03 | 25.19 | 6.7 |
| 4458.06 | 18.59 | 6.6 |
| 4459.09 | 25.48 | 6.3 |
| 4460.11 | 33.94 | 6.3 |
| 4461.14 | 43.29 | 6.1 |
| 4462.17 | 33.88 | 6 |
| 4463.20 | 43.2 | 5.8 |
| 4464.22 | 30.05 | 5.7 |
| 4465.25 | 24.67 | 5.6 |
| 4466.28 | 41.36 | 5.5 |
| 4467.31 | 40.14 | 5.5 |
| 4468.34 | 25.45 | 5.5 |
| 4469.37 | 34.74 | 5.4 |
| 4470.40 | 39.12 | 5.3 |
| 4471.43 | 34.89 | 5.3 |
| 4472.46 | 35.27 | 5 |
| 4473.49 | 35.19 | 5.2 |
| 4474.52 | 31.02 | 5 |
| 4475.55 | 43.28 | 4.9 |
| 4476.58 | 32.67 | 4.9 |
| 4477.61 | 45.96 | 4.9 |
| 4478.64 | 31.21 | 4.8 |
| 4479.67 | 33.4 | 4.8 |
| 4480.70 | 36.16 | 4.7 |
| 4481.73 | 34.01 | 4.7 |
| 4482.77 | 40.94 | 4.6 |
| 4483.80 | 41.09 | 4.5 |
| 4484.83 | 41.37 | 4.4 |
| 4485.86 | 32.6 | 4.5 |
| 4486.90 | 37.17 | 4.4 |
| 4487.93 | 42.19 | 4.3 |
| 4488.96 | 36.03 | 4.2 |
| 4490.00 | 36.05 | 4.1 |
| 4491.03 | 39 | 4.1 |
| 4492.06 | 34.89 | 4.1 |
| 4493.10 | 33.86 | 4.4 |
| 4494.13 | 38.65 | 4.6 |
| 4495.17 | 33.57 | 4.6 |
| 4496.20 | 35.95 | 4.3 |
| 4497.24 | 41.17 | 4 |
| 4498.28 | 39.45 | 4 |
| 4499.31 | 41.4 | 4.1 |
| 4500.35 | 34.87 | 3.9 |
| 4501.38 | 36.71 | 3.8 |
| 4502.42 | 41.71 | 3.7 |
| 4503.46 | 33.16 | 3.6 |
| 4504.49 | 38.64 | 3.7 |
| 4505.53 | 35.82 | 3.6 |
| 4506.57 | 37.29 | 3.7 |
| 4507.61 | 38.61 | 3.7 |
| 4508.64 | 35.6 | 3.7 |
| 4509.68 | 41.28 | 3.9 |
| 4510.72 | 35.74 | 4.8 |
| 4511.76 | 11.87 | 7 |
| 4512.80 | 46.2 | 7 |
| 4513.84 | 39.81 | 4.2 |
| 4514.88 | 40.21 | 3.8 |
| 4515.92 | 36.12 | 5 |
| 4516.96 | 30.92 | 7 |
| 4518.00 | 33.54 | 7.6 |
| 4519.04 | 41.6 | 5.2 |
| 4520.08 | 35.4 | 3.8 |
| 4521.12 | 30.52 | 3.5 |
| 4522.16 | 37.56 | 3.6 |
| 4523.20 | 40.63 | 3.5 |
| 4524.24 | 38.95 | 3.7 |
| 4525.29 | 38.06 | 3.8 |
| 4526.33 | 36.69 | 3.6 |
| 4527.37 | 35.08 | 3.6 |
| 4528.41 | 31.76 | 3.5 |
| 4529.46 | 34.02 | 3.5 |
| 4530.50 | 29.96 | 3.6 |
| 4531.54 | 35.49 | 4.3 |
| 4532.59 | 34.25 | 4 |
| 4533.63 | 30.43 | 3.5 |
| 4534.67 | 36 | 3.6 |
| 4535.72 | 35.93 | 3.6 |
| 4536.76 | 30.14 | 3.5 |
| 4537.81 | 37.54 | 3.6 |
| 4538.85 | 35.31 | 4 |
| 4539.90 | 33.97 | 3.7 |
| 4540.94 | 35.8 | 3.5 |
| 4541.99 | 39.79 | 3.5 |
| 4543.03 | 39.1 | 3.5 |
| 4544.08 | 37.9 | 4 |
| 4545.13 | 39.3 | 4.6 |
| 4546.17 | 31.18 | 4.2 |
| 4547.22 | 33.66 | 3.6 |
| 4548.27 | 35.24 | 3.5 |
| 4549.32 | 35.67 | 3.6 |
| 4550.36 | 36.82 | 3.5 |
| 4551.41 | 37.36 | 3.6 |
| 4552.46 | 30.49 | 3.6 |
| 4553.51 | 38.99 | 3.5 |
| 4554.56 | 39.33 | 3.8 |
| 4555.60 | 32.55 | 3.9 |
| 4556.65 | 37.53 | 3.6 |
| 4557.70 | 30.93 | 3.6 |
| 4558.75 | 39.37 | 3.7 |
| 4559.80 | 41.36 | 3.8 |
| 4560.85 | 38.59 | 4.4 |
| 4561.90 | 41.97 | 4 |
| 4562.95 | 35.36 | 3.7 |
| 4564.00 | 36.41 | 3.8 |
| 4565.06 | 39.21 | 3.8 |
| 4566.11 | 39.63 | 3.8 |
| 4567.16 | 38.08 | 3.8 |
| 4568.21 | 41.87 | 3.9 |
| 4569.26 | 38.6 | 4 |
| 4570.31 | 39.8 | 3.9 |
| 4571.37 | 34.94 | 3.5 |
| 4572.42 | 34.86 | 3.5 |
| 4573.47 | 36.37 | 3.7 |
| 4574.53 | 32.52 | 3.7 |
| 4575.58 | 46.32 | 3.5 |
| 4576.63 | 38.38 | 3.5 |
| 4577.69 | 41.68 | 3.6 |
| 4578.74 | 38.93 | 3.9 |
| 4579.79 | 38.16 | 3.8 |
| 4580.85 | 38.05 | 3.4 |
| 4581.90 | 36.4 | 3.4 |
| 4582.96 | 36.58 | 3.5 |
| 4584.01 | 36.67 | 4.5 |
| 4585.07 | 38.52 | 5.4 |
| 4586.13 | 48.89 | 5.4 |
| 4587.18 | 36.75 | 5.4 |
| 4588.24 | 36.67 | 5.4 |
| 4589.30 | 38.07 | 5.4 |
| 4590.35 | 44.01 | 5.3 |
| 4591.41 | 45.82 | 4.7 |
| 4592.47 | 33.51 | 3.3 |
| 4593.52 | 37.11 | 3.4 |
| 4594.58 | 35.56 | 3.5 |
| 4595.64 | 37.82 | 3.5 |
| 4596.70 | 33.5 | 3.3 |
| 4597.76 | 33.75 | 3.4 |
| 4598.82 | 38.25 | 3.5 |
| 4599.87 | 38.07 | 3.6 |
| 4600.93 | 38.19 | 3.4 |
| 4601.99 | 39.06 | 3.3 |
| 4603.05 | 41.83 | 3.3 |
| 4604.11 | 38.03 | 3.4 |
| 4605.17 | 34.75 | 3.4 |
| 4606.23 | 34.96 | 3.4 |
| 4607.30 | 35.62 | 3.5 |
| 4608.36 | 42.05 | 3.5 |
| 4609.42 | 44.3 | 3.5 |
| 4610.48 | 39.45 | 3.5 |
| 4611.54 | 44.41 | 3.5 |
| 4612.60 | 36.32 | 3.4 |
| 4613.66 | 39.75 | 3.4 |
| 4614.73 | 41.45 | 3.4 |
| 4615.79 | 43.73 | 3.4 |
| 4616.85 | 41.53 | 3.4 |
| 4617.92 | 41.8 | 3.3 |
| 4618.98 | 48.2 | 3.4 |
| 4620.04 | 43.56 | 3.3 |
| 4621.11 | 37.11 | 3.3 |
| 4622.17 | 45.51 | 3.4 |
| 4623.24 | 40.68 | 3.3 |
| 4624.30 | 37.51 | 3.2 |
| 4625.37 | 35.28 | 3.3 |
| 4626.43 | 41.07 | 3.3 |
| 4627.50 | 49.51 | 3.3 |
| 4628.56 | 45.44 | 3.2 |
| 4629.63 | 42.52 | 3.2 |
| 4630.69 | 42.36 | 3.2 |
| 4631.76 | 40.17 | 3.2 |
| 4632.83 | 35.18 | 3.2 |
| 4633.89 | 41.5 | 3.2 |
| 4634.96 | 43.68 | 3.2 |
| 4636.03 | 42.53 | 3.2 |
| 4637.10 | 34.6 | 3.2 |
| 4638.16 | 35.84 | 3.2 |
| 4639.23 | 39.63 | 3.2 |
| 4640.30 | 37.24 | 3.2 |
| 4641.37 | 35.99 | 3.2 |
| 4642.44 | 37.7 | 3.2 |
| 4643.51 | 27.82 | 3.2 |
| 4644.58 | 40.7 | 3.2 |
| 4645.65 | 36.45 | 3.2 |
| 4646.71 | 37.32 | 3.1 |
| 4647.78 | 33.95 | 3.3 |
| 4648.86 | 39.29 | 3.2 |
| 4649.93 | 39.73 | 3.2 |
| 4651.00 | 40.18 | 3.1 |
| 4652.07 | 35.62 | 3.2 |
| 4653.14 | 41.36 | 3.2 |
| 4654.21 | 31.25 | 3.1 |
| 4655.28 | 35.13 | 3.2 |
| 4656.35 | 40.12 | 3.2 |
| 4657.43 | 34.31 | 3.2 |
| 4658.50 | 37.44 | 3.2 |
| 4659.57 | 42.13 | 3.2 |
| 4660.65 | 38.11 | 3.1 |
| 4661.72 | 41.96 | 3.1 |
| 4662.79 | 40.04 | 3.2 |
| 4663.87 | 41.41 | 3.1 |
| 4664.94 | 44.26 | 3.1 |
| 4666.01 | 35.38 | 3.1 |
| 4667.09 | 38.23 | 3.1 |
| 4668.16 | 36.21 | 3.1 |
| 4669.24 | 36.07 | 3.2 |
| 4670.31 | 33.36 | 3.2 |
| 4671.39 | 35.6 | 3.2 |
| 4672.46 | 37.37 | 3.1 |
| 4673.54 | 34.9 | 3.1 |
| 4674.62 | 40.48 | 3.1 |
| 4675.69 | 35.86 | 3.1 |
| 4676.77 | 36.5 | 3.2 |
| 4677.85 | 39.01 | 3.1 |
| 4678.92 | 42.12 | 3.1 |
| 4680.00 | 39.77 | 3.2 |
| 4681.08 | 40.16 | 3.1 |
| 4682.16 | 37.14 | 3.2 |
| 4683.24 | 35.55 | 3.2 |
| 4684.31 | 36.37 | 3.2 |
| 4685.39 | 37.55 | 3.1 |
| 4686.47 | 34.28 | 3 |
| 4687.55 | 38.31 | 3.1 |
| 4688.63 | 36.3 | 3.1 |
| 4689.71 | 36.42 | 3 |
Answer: 36.9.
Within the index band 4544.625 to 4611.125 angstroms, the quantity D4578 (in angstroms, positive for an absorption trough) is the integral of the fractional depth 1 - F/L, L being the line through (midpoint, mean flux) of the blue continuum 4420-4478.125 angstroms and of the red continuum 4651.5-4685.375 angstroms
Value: -2.52 angstroms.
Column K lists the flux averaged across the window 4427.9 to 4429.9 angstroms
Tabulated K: 33.3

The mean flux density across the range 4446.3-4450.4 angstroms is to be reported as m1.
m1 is 35.1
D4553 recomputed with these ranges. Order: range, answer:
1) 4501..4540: 35.6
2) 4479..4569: 36.5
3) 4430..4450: 34.4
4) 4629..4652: 38.3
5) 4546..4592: 38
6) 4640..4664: 37.6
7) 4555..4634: 39.2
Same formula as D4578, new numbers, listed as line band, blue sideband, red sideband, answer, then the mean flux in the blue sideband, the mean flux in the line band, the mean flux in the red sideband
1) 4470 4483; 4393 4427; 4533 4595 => -0.7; 32.1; 36.3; 37.4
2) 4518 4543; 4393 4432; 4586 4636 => 1.0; 32.5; 35.5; 40.1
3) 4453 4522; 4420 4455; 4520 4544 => -1.6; 34.4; 35.7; 35.4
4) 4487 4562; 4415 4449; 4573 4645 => 0.9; 33.8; 36.3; 39.3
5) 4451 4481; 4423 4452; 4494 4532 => 0.9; 35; 34.4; 36.3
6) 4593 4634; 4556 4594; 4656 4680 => -1.6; 38.5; 39.9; 38.2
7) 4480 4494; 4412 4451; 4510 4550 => -1.0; 34.3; 37.3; 35.3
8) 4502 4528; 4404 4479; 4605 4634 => 0.4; 34.2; 36.4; 41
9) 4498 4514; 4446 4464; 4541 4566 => -0.4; 34.6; 36.7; 36.9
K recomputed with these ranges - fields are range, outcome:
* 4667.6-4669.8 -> 36.2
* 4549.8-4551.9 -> 37.2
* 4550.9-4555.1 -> 36.6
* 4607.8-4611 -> 41.9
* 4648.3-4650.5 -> 39.3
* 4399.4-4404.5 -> 28.2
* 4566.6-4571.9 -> 38.7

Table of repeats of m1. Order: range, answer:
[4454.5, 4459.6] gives 30.1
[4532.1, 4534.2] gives 32.5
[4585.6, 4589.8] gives 40.1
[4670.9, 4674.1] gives 36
